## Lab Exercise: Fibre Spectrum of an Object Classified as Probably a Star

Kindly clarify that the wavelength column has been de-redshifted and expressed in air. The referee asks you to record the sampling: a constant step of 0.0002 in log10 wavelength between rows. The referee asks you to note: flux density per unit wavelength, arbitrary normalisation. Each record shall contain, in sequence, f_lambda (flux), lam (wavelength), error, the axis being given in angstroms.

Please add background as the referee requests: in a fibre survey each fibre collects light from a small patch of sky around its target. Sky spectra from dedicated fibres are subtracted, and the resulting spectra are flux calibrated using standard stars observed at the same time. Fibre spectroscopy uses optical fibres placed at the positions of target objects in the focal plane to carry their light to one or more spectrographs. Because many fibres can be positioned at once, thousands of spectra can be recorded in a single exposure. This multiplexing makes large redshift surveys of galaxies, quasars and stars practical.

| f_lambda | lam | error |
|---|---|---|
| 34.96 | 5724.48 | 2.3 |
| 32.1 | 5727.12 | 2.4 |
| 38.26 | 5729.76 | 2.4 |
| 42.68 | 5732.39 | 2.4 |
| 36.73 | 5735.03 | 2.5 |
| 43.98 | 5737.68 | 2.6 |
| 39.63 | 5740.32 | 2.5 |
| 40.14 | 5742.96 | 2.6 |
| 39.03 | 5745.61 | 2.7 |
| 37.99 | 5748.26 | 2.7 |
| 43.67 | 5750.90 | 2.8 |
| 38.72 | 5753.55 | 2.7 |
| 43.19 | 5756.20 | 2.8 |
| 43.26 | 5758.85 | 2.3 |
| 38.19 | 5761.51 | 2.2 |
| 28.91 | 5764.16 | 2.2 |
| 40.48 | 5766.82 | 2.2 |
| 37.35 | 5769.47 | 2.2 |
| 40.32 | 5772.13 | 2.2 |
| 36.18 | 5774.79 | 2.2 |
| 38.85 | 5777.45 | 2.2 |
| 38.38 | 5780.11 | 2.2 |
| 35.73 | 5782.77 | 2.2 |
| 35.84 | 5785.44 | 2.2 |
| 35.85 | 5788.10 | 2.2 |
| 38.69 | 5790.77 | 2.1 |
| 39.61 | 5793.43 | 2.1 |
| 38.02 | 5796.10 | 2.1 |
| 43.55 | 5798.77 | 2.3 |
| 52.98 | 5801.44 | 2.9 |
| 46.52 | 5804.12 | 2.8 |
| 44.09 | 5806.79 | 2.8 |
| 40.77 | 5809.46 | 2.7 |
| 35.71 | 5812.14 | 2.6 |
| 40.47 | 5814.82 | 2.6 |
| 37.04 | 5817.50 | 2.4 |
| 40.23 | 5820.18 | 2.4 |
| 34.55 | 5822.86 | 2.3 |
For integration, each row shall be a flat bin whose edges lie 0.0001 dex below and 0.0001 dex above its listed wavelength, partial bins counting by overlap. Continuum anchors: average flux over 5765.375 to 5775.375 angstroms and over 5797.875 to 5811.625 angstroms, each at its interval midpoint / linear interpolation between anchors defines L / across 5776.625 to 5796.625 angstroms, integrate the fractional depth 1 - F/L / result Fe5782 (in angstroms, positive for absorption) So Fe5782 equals 2.0 angstroms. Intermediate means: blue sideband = 38.6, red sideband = 45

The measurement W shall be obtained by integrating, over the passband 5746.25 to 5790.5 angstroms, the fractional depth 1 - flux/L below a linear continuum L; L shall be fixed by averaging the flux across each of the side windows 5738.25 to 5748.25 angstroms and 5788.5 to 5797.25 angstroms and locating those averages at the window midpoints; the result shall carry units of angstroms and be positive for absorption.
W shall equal 0.9 angstroms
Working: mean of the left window 39.7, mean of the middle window 38.3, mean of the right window 38.5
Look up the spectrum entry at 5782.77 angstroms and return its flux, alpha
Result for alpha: 35.73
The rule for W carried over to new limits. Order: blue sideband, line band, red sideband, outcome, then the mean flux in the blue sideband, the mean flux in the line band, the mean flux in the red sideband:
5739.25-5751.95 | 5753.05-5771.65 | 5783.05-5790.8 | -0.1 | 40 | 38.7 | 36.3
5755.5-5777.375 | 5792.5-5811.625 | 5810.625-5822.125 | -2.6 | 38.4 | 43.4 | 38.2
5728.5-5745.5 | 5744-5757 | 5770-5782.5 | -0.3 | 40.2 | 40.4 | 38.1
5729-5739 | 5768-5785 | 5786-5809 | 1.6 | 40.5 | 37.7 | 42.1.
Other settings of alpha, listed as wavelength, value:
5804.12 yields 46.52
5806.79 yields 44.09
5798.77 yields 43.55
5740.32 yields 39.63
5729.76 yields 38.26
